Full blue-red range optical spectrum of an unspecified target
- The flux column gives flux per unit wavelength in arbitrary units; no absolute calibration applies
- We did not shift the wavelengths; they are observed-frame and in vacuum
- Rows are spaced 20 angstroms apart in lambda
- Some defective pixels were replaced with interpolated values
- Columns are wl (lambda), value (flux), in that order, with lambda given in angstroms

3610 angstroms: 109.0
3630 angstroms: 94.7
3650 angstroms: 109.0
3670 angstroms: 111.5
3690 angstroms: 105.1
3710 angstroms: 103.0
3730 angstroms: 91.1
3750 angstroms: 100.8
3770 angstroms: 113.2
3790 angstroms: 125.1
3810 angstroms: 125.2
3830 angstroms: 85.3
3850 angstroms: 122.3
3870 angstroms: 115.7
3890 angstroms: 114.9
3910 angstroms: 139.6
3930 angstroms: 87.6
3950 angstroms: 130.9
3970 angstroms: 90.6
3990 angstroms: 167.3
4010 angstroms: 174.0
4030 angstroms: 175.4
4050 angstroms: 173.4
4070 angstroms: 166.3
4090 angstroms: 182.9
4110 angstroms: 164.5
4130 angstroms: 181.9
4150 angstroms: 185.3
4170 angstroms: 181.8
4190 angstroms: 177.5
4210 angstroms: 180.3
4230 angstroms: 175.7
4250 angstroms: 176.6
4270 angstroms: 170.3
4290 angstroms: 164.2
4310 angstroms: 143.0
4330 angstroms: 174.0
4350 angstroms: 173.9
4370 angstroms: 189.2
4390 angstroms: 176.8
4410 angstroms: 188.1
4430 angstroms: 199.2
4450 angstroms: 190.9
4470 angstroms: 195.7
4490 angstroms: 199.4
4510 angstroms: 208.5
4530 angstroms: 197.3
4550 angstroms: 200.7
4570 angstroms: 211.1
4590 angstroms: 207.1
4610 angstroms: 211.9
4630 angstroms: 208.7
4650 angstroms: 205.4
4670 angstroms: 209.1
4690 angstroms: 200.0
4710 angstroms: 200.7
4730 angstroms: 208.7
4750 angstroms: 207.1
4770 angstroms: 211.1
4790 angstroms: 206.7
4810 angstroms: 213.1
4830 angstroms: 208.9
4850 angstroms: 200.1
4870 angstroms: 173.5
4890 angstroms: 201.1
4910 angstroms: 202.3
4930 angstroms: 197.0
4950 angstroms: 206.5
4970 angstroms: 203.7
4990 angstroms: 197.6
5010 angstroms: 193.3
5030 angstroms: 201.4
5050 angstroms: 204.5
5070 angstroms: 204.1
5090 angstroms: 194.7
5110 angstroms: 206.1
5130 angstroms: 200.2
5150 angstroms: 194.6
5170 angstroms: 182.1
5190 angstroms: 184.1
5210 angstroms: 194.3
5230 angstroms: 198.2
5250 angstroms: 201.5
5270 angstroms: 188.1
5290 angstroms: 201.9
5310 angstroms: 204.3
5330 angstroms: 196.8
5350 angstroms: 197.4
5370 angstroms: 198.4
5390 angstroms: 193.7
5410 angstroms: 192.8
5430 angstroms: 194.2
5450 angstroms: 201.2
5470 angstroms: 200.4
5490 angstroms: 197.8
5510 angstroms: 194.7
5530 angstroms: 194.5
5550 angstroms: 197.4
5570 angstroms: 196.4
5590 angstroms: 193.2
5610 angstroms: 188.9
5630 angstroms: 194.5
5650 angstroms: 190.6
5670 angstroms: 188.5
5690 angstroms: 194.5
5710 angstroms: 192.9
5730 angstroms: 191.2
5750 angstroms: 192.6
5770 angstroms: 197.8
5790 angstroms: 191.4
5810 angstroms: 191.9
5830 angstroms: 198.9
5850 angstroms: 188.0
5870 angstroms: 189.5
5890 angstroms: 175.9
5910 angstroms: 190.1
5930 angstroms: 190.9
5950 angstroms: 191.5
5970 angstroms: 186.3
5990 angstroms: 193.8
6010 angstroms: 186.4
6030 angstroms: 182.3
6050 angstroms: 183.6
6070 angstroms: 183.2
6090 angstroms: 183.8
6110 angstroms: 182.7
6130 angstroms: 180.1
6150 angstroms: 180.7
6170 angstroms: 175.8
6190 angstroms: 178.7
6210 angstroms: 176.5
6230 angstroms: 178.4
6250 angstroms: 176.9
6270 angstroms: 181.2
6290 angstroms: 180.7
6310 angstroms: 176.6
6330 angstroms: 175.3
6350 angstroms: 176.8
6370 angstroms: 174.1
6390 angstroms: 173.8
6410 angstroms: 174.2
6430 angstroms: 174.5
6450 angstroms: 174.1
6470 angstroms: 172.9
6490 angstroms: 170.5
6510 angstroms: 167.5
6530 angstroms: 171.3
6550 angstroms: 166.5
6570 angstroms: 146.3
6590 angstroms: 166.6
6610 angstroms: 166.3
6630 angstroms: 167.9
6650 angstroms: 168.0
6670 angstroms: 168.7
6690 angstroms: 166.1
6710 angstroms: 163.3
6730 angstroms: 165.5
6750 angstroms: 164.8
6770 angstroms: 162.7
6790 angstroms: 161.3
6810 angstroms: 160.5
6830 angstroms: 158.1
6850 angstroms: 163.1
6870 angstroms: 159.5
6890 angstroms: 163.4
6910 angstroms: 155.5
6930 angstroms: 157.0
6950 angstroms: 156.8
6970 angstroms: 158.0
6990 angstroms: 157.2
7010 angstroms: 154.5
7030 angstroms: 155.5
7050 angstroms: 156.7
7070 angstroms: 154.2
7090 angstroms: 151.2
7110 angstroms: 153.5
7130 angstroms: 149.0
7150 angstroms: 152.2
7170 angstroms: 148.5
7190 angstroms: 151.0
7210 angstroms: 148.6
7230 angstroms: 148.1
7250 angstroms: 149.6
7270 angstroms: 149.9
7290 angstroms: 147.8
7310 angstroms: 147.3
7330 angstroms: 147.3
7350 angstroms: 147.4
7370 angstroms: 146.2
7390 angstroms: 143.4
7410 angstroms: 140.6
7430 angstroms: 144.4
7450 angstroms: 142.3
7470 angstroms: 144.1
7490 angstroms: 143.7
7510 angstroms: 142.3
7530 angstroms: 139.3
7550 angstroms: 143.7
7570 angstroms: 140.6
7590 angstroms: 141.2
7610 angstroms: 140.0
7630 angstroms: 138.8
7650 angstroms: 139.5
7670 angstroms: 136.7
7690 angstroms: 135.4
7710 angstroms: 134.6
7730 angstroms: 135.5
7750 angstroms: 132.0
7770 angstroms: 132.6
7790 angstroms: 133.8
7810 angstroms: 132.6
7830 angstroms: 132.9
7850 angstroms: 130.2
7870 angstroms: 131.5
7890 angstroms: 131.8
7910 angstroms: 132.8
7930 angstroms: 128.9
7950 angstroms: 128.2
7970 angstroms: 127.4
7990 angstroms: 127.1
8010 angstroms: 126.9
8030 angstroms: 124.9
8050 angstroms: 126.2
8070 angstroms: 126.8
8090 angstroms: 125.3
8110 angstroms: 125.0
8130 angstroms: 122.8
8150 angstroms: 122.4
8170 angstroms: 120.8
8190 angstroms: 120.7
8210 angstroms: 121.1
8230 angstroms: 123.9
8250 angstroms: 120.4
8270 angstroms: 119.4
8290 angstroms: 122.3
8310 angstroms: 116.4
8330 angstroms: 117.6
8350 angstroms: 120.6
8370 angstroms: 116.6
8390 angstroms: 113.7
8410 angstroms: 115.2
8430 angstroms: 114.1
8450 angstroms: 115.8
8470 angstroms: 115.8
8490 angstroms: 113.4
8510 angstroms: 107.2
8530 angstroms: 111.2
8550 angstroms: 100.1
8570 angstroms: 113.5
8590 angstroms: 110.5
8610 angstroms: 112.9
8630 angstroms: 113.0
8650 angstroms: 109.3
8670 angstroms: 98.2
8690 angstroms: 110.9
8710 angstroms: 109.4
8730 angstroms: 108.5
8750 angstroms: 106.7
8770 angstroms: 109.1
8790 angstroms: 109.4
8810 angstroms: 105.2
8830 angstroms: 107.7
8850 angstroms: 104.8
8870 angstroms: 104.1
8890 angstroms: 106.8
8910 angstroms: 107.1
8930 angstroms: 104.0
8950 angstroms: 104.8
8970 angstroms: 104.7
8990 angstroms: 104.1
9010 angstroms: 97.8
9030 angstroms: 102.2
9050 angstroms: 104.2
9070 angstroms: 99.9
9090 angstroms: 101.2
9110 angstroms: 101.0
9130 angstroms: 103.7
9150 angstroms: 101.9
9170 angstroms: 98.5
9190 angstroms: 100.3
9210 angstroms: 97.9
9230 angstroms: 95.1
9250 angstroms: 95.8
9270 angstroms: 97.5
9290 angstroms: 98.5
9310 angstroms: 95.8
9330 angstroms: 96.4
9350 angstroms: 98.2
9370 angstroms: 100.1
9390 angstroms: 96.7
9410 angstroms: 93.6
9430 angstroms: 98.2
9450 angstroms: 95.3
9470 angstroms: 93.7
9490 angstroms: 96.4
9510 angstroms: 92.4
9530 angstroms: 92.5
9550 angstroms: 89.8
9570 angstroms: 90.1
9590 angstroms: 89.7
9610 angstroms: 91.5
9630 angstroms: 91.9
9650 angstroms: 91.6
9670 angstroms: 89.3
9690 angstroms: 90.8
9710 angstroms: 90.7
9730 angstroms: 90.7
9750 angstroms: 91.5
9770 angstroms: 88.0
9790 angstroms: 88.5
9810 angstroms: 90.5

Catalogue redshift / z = 0.00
